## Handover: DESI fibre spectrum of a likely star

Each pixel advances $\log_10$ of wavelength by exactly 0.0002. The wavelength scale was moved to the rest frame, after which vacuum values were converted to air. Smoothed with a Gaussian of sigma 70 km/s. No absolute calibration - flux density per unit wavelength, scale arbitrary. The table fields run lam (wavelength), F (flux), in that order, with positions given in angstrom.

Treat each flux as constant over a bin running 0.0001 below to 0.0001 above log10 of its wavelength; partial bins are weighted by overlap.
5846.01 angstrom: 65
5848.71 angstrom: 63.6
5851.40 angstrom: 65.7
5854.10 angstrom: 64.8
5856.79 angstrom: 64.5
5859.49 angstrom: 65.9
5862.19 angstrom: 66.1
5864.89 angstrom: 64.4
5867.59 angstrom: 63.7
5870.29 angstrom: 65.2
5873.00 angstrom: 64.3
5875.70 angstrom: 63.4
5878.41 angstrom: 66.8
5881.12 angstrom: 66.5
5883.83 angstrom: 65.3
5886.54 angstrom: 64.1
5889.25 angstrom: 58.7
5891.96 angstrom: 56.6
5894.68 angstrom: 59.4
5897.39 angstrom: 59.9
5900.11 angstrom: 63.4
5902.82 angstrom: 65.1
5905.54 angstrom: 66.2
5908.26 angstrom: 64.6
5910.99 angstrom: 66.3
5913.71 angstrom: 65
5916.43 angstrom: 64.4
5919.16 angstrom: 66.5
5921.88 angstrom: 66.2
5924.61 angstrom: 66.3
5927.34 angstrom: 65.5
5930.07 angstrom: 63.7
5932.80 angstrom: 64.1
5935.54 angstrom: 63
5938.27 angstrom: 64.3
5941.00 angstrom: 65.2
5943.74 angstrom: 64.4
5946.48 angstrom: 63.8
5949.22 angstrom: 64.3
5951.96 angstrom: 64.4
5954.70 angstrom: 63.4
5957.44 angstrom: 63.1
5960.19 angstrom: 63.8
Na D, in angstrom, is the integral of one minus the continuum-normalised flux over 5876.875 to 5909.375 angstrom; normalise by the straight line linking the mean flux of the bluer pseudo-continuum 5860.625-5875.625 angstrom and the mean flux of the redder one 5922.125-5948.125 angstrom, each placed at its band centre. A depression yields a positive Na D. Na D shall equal 0.8 angstrom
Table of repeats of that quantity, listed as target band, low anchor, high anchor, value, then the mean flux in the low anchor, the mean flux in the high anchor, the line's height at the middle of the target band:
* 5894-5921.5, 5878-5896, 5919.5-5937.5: -0.3 angstrom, 62.2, 64.9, 63.6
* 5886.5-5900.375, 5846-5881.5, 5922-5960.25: 1.1 angstrom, 64.9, 64.3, 64.7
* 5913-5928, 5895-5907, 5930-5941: -0.5 angstrom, 63.3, 64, 63.7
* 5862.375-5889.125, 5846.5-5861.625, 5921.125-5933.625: 0.2 angstrom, 64.9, 65.1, 65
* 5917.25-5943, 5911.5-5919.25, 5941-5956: -0.1 angstrom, 65.2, 64.1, 64.7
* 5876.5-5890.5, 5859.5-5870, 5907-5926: 0.2 angstrom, 65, 65.6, 65.2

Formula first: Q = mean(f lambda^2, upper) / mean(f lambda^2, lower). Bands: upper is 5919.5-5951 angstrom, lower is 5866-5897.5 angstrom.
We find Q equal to 1.05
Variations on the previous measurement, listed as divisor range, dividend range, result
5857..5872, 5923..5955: 1.02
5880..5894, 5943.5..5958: 1.05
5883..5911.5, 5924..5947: 1.04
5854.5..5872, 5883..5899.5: 0.94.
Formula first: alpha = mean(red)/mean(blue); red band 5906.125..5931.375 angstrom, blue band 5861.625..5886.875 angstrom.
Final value 1.0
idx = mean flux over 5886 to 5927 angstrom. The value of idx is 63.6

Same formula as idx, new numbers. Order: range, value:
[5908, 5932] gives 65.4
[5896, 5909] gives 63.8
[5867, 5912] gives 63.5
